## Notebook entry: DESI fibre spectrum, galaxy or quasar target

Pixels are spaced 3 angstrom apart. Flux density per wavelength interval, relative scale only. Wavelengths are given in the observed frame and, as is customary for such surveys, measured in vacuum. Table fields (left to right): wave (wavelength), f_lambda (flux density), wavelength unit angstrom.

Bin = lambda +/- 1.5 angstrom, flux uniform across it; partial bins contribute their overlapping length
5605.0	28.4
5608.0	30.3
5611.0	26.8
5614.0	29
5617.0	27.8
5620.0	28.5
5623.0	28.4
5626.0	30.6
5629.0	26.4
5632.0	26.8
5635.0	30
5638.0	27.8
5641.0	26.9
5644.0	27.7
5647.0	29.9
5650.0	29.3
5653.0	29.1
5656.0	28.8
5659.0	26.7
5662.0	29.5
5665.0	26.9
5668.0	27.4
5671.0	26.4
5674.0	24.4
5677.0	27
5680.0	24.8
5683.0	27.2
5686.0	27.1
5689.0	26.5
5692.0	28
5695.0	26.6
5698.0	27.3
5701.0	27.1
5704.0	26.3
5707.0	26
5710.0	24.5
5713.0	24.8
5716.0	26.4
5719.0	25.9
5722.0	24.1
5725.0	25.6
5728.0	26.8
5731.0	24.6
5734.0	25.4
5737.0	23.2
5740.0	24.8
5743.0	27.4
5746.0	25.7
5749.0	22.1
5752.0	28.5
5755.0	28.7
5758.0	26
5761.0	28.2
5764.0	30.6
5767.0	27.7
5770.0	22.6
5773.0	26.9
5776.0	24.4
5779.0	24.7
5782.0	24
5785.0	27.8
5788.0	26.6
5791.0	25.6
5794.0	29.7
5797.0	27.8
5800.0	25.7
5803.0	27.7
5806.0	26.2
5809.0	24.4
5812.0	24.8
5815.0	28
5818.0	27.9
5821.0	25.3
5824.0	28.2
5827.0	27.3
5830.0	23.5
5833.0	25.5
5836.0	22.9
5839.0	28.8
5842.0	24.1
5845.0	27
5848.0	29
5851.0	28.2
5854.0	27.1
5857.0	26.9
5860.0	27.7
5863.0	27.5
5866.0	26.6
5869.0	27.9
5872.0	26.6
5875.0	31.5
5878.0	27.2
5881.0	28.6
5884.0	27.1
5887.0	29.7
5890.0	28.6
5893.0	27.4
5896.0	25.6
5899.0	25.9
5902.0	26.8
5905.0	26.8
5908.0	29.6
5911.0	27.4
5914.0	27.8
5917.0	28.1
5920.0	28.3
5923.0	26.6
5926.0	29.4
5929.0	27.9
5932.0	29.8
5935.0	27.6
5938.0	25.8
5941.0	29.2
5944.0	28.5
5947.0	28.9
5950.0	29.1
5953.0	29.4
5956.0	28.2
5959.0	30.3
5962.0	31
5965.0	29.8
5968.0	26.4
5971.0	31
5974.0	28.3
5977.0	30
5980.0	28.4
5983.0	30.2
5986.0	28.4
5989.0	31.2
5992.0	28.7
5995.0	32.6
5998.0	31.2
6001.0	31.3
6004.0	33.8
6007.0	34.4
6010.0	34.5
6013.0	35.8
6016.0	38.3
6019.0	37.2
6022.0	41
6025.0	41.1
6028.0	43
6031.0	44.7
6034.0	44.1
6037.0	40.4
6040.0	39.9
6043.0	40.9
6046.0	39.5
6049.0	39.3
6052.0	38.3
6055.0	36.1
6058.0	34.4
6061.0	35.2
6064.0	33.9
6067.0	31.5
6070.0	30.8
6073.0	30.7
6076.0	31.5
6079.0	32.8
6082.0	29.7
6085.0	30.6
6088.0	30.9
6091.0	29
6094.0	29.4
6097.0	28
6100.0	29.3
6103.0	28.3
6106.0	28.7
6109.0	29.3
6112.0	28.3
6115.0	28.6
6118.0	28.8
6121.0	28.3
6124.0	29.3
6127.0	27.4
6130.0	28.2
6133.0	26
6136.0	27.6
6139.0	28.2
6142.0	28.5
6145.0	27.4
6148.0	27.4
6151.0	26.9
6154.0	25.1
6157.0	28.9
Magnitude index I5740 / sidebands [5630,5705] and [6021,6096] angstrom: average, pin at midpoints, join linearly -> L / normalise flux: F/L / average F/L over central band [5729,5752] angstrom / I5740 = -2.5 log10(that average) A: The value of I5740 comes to 0.16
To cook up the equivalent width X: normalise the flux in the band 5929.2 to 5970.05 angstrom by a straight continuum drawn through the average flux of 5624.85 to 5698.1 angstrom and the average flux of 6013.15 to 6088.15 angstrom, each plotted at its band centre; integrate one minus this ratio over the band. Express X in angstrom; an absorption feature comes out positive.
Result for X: 6.63 angstrom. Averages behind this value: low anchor 27.6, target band 28.8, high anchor 36.7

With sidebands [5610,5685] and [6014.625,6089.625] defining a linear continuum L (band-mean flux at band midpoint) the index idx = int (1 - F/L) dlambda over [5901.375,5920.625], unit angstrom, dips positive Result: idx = 3.26 angstrom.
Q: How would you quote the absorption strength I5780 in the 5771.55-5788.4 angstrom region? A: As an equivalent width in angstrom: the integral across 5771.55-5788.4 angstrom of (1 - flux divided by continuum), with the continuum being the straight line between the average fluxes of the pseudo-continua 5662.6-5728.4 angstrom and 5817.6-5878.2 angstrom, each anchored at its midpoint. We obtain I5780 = 0.6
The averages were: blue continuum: 26.3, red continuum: 27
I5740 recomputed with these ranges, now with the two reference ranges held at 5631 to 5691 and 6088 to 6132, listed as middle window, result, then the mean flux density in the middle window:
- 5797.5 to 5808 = 0.053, 26.6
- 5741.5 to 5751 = 0.102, 25.2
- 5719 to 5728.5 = 0.092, 25.4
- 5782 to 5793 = 0.056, 26.4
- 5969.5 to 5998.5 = -0.060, 30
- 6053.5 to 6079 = -0.157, 33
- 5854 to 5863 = 0.029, 27.3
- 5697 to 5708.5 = 0.039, 26.6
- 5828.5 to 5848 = 0.097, 25.6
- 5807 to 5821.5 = 0.072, 26.1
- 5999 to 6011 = -0.174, 33.4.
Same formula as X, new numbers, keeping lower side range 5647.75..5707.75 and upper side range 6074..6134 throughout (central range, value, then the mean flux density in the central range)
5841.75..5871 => 0.7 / 27.3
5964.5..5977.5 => -0.2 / 29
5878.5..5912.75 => 0.7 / 27.6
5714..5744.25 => 2.2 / 25.4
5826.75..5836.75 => 1.2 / 24.6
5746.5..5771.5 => 0.7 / 26.8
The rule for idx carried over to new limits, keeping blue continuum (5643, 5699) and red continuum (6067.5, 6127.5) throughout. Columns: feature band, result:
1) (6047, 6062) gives -3.8 angstrom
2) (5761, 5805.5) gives 2.2 angstrom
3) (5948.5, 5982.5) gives -0.5 angstrom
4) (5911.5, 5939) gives 0.7 angstrom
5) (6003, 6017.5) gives -3.1 angstrom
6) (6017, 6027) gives -3.7 angstrom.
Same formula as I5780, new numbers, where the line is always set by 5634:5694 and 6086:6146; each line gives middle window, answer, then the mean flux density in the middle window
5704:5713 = 0.74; 25.3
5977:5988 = -0.40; 29.2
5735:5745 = 0.91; 25.2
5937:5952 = -0.15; 28.4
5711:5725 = 1.19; 25.3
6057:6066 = -1.89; 34.3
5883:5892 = -0.15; 28.5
